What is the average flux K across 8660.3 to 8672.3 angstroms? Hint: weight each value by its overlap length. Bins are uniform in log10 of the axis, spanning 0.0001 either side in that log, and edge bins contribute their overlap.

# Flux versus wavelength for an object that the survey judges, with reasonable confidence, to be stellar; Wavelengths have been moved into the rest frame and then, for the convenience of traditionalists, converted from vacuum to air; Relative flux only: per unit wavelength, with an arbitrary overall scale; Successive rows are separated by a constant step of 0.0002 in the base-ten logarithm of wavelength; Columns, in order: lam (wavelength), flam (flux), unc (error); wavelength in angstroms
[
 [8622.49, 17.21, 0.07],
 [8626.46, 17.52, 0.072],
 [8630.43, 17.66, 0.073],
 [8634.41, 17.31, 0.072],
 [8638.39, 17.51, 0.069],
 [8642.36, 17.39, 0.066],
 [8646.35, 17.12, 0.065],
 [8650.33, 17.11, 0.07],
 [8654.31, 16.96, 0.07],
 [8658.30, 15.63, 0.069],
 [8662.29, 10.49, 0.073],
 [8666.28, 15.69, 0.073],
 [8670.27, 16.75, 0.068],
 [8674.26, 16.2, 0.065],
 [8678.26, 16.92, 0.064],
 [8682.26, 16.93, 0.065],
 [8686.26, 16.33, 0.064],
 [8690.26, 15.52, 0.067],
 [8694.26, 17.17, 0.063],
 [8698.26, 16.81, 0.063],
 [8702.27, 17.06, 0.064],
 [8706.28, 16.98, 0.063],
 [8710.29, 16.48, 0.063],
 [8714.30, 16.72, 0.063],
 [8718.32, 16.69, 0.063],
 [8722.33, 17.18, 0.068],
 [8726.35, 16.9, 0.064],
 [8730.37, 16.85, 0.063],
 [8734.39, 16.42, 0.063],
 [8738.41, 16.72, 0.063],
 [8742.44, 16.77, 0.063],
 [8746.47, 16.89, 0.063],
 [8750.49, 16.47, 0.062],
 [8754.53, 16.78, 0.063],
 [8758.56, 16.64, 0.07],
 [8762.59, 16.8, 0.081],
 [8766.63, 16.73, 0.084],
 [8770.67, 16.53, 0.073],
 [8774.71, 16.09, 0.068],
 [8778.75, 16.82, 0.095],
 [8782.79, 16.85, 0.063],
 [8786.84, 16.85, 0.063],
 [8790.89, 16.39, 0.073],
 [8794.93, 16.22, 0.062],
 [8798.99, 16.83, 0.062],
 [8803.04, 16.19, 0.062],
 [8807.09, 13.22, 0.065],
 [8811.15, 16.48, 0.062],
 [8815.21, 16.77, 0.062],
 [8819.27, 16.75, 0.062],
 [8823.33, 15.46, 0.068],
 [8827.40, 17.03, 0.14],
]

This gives 14.3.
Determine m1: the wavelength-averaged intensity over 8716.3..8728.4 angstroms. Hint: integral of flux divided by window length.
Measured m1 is 16.9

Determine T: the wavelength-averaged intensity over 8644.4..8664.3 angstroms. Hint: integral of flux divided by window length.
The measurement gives 15.5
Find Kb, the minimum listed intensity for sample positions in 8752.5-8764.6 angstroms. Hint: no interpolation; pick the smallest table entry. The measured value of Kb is 16.64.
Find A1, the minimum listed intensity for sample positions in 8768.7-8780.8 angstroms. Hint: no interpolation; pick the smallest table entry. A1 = 16.09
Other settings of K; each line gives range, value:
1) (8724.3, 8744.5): 16.7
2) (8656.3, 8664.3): 13.1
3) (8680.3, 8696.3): 16.5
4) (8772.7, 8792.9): 16.6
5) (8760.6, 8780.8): 16.6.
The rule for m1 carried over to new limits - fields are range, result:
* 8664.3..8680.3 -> 16.4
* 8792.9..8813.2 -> 15.8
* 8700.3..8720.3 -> 16.8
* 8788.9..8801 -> 16.5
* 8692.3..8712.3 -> 16.9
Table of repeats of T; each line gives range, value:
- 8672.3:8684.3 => 16.7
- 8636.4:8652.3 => 17.3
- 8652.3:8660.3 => 16.3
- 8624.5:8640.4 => 17.5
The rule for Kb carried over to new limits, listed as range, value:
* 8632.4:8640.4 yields 17.31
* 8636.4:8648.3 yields 17.12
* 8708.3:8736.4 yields 16.42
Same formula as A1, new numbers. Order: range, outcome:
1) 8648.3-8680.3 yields 10.49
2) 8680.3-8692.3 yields 15.52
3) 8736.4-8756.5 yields 16.47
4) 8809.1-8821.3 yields 16.48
